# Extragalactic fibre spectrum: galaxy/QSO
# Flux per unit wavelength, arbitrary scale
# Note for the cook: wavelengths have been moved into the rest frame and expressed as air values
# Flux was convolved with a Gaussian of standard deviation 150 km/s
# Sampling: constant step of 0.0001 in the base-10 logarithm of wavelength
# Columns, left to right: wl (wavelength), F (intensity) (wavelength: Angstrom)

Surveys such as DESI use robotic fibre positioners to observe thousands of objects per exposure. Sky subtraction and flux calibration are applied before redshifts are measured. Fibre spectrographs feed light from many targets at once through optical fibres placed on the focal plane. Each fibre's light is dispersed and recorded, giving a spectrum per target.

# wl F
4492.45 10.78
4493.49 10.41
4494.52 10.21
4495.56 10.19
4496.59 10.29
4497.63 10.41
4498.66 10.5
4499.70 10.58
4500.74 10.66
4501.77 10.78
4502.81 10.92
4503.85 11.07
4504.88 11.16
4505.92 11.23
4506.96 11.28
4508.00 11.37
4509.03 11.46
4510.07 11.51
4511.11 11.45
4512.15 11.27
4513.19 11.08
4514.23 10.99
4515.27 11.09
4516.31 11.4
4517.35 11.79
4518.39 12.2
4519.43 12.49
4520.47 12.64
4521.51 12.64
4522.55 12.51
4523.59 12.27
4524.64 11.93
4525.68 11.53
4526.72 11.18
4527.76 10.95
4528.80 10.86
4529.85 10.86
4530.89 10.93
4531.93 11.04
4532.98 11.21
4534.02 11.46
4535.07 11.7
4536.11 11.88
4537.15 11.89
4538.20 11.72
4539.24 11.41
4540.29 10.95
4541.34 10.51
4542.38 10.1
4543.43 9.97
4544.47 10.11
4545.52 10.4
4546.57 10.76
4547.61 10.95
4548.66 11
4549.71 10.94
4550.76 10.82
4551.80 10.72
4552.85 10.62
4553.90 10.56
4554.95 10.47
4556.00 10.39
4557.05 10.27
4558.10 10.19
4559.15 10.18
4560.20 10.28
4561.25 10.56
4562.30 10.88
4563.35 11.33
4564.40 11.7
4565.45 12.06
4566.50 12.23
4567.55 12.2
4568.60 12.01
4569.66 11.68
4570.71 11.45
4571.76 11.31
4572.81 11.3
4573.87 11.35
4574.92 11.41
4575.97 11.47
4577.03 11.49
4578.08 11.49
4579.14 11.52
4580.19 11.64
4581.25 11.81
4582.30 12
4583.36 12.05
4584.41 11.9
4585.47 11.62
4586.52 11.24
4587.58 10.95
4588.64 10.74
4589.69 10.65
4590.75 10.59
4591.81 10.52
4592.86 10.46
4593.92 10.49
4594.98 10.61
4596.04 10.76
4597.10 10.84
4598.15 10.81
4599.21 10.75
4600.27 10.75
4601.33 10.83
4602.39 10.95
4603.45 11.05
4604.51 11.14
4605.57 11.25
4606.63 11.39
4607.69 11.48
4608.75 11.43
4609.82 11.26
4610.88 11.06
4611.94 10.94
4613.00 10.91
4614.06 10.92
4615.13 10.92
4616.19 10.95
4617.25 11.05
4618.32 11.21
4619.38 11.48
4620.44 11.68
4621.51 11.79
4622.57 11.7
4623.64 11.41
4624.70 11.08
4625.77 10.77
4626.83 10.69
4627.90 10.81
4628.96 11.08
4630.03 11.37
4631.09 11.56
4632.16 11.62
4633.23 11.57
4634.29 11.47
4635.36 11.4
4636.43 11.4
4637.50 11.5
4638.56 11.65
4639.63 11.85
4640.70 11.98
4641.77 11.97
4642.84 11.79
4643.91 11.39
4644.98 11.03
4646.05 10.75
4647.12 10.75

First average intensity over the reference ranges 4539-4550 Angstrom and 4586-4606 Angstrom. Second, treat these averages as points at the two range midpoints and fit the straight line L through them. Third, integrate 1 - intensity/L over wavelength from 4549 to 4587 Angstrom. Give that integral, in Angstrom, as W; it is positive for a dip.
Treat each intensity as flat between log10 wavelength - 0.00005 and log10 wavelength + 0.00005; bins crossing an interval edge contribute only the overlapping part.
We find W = -2.0 Angstrom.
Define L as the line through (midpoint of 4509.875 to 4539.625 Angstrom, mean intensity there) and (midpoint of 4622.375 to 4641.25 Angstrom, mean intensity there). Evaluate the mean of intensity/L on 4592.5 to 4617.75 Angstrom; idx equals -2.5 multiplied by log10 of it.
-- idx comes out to 0.05 mag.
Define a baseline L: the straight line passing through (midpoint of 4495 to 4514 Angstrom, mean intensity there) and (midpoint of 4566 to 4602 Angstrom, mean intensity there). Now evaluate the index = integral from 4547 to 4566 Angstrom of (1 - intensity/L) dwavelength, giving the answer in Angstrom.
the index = 0.6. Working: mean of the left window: 11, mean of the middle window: 10.8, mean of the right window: 11.3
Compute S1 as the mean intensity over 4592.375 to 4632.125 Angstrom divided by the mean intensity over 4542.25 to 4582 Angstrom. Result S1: 1.00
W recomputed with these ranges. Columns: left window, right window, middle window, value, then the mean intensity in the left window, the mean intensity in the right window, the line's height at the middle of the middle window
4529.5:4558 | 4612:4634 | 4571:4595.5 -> -0.45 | 10.9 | 11.2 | 11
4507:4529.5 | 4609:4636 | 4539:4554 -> 1.15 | 11.6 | 11.2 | 11.5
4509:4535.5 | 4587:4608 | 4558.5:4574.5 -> -0.32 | 11.6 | 10.8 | 11.1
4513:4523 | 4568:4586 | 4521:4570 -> 2.72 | 11.9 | 11.6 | 11.8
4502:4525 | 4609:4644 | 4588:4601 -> 0.85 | 11.6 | 11.3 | 11.4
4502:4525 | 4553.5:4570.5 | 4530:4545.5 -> 0.42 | 11.6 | 11.1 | 11.3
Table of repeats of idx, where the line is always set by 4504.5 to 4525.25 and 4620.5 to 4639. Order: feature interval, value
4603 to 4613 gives 0.02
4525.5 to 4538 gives 0.03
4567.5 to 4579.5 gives 0.00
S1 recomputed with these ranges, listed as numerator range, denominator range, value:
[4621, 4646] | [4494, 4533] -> 1.01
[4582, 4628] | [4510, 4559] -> 0.99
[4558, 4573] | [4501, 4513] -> 1.01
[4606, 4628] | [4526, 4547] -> 1.02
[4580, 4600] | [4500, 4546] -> 0.98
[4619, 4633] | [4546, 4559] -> 1.06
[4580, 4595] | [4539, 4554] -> 1.05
